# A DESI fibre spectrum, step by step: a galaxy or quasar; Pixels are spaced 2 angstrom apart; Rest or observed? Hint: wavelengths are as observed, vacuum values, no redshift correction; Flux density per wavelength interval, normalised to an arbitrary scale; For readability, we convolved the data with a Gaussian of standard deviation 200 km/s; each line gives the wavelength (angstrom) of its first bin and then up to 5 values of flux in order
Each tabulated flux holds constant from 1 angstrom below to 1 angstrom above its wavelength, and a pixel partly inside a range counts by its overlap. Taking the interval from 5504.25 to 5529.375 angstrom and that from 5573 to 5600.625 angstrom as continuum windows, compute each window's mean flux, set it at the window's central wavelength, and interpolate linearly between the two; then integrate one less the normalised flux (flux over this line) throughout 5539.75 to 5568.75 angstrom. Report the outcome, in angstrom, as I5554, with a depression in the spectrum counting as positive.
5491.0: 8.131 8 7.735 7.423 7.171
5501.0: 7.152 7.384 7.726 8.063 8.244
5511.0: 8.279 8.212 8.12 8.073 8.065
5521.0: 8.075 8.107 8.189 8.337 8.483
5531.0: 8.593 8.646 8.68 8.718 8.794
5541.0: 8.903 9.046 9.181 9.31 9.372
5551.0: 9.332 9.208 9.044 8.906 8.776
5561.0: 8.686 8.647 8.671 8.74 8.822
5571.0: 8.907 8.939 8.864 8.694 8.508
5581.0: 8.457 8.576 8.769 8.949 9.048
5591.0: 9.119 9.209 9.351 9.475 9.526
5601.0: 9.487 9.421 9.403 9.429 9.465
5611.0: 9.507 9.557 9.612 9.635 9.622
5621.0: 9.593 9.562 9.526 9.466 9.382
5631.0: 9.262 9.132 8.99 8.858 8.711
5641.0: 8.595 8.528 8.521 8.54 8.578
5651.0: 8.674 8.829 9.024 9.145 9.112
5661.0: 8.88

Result -1.3 angstrom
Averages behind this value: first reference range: 8.15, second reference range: 8.98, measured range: 8.98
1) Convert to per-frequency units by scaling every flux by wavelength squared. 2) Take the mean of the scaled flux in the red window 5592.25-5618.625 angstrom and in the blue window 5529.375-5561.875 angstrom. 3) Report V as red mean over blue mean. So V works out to 1.1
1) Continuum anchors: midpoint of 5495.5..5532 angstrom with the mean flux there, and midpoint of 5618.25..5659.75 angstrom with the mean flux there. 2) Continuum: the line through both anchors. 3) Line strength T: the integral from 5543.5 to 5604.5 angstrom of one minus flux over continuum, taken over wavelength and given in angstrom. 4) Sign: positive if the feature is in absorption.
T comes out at -3.8 angstrom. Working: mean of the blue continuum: 7.98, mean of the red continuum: 9.03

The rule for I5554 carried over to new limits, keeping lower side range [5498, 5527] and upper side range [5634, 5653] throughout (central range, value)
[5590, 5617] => -3.2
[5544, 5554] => -1.4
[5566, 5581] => -0.9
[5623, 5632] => -0.9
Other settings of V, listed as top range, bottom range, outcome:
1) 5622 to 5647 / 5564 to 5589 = 1.05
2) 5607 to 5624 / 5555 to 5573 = 1.11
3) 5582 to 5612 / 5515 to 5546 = 1.11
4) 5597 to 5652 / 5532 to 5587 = 1.06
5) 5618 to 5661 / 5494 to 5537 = 1.17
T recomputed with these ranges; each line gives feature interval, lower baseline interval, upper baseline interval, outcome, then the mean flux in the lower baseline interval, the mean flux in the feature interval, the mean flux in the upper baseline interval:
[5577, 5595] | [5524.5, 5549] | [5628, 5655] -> -0.11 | 8.78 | 8.85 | 8.82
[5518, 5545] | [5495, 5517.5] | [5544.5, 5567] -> -0.40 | 7.8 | 8.54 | 9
